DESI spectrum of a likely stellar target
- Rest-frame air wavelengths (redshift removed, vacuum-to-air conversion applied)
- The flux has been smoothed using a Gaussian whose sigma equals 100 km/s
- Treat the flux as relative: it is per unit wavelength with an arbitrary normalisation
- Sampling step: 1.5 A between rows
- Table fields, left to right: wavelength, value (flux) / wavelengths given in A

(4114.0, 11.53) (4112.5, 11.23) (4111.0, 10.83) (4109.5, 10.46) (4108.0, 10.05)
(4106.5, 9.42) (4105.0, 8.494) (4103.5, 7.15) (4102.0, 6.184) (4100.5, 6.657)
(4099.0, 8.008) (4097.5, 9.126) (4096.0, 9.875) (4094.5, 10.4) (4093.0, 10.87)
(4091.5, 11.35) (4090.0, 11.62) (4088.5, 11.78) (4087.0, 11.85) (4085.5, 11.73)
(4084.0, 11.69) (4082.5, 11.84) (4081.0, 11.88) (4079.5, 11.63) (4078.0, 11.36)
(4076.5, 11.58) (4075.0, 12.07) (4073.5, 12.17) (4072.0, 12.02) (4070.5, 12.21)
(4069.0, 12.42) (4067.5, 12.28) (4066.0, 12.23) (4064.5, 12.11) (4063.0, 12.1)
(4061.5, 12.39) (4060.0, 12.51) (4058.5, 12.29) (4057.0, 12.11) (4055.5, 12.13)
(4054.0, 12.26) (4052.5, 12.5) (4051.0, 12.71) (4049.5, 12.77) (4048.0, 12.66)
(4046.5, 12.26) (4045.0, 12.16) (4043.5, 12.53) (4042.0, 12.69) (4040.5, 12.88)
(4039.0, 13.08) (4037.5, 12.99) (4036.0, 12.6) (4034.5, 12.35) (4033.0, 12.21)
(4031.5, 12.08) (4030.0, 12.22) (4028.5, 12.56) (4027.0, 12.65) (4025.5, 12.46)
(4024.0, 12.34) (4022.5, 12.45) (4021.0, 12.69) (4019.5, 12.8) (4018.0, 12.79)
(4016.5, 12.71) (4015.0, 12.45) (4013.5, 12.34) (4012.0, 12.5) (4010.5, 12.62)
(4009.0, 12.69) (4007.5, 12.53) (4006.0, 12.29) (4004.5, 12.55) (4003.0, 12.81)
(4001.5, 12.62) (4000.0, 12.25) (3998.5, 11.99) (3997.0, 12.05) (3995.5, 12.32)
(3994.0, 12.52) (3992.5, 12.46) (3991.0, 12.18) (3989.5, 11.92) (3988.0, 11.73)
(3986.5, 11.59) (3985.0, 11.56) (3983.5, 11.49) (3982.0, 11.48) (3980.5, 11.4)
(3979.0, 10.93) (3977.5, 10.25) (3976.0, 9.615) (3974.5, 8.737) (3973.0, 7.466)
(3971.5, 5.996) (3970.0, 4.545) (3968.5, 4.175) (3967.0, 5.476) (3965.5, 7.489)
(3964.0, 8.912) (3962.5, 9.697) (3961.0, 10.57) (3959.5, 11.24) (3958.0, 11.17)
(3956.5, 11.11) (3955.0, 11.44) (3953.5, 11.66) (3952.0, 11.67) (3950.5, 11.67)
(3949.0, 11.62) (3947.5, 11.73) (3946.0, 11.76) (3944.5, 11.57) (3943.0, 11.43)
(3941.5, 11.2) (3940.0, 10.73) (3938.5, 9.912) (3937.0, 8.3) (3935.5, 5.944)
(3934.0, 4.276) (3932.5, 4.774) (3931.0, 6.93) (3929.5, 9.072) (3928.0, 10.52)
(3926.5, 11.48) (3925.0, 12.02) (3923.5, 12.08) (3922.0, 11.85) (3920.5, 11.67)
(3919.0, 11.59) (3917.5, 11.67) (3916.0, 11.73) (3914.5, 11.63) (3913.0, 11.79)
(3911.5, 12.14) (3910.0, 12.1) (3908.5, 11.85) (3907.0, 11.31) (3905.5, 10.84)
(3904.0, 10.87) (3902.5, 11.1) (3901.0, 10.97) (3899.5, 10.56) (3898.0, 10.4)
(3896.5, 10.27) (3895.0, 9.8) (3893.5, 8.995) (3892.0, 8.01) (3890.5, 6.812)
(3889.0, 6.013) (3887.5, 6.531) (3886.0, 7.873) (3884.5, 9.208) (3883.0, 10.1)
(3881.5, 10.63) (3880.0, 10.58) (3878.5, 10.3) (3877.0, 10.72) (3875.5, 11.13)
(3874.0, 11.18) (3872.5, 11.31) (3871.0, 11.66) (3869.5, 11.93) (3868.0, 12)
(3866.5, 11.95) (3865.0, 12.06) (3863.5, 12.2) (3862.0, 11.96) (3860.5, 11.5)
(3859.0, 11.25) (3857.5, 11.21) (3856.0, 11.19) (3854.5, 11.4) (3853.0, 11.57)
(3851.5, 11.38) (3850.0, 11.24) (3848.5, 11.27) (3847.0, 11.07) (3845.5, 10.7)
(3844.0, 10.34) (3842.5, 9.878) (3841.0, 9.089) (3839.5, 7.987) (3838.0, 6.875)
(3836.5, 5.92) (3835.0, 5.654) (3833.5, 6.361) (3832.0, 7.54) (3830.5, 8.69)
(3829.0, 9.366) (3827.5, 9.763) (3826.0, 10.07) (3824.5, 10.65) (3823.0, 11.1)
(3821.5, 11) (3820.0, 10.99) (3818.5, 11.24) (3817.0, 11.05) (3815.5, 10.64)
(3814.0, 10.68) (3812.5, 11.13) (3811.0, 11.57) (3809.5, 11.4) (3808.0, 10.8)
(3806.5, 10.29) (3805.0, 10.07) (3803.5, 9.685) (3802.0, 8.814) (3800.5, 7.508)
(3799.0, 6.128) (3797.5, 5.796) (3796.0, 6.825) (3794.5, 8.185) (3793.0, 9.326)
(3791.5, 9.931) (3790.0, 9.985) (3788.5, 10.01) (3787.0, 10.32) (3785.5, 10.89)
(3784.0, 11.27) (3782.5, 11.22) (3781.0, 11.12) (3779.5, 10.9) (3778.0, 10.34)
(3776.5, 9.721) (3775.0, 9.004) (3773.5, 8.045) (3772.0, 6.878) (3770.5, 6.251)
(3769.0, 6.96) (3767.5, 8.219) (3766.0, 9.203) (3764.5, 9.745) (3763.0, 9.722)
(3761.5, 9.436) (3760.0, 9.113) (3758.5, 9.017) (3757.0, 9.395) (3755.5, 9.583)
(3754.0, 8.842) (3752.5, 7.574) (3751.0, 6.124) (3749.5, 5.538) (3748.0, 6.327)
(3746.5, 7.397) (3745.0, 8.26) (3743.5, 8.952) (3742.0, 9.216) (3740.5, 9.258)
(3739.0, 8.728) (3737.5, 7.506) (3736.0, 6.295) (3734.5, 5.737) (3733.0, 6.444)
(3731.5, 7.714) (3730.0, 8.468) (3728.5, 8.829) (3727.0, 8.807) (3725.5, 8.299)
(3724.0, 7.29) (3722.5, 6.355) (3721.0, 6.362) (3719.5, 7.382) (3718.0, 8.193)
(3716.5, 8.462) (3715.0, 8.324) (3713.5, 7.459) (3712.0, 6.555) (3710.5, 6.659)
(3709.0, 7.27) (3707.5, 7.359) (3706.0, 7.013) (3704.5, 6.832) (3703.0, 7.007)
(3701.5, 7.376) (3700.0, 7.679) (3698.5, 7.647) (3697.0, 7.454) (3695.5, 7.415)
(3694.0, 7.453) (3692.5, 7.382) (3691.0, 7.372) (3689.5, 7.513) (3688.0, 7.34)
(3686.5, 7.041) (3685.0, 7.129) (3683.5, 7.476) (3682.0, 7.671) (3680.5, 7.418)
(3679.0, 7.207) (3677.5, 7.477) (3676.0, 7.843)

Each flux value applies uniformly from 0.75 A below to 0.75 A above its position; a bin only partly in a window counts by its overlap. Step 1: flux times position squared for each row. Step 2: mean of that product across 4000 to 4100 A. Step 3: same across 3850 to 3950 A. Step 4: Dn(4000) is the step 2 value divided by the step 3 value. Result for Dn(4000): 1.2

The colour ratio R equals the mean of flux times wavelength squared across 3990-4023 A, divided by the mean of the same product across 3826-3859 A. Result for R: 1.4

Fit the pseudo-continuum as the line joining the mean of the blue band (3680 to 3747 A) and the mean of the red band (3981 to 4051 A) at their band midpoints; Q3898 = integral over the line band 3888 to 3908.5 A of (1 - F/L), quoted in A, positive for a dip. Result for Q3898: 1.5 A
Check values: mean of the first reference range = 7.55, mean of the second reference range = 12.4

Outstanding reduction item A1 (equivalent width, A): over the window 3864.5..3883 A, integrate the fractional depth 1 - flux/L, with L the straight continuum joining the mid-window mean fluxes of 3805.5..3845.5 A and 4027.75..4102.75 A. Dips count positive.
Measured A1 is -2.2 A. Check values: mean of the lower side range 9.64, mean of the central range 11.2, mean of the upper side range 11.7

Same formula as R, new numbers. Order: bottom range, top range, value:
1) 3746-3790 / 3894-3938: 1.25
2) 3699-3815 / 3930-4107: 1.50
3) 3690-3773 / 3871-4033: 1.55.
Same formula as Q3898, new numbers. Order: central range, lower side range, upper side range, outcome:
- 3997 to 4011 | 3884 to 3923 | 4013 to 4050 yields -0.5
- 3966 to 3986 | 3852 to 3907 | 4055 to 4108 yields 3.7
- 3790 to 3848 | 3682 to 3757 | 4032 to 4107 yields -4.5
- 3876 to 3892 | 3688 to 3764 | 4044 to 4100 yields 1.1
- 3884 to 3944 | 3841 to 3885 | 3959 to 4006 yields 4.8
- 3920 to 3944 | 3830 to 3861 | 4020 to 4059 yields 3.0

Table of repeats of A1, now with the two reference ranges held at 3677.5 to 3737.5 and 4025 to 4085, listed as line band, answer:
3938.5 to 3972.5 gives 3.2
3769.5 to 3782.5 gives -1.2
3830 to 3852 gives 0.9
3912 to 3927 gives -2.0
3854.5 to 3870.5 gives -3.6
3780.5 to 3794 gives -3.0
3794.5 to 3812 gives -0.5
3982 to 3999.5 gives -0.9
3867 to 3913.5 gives -1.5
